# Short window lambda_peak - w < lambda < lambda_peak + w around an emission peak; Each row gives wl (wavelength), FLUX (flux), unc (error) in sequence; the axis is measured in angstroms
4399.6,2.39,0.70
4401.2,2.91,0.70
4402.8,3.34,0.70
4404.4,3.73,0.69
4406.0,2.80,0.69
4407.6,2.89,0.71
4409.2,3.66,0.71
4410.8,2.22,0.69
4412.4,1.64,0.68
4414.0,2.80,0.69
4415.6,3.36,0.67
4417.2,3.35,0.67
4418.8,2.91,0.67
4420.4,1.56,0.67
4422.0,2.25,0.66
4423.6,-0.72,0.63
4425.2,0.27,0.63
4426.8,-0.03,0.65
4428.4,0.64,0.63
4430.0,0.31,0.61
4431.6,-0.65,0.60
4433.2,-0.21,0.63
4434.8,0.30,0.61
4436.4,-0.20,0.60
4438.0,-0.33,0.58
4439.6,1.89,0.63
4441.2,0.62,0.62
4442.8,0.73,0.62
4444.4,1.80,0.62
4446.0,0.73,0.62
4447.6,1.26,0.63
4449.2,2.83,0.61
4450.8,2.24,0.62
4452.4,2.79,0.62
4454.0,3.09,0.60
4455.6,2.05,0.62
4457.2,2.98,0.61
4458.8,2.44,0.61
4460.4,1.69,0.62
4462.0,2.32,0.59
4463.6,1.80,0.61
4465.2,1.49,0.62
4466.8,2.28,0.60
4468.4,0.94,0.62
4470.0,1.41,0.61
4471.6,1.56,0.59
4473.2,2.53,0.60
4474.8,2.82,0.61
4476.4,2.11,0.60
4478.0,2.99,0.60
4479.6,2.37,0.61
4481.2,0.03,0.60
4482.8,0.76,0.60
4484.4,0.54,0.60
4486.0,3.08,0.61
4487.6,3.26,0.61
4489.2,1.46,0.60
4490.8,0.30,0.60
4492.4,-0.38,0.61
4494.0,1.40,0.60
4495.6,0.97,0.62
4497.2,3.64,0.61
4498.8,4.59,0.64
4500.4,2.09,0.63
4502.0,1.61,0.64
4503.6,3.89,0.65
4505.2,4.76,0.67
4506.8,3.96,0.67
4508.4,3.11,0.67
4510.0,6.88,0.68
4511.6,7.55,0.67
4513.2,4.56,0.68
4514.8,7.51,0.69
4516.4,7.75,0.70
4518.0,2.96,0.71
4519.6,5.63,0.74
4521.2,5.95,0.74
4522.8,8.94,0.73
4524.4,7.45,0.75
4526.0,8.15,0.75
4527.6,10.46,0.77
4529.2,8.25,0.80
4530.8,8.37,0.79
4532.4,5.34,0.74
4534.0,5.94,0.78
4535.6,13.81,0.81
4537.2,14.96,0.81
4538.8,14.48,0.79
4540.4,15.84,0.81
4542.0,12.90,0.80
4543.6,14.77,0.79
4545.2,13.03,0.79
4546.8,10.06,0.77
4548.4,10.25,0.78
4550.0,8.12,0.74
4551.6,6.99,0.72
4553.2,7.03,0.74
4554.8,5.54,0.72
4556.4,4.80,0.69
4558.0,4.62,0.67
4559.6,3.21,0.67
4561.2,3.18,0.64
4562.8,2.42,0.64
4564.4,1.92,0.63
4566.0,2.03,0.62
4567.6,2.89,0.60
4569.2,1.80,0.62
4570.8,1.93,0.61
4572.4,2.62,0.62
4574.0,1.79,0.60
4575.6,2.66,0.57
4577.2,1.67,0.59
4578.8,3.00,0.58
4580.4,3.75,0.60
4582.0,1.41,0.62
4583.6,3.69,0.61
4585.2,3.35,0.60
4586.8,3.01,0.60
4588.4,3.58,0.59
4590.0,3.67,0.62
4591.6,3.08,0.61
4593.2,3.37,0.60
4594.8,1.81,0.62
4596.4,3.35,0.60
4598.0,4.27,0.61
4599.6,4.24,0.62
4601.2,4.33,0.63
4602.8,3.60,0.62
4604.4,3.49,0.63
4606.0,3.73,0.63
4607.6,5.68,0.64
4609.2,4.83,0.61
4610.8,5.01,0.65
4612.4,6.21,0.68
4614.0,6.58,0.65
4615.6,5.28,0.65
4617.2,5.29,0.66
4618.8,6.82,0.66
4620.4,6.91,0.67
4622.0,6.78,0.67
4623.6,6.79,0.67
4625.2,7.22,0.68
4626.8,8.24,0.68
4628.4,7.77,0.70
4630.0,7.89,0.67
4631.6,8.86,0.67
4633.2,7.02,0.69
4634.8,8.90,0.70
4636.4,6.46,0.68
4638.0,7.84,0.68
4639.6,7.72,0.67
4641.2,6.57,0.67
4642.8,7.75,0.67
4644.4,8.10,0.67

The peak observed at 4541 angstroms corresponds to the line Lyman alpha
